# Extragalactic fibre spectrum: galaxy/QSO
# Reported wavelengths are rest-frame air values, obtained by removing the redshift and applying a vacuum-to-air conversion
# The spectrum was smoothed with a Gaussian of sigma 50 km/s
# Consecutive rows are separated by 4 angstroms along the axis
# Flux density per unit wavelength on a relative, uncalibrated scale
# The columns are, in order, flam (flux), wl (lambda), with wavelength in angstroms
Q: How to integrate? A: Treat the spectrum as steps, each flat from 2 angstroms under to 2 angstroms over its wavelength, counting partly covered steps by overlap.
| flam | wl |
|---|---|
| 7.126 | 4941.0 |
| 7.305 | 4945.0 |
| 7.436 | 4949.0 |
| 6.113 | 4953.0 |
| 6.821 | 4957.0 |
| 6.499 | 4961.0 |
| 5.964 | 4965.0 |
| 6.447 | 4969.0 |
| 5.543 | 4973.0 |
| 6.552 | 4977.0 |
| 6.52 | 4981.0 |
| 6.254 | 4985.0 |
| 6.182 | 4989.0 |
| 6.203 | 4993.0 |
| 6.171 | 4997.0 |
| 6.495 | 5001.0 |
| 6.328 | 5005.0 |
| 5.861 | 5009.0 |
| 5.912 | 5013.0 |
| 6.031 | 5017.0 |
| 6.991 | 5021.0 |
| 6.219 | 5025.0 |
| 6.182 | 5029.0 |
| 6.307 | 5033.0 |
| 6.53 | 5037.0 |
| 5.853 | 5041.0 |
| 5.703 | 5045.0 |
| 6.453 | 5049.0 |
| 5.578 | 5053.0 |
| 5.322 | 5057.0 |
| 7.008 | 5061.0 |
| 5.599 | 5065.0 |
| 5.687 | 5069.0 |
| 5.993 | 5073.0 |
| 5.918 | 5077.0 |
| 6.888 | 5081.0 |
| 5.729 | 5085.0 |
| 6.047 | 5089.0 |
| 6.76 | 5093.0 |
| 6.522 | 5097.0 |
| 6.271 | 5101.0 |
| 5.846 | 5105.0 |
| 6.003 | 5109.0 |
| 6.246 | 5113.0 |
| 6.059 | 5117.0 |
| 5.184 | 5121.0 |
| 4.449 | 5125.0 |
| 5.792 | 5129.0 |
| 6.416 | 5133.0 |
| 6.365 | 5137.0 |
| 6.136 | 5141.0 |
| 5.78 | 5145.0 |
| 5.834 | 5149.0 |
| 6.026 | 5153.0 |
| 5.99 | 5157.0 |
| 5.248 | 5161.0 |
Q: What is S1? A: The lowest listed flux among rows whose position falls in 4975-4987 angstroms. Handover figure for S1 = 6.254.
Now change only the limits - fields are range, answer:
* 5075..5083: 5.918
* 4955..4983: 5.543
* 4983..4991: 6.182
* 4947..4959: 6.113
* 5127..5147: 5.78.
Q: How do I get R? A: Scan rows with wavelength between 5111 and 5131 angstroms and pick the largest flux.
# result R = 6.246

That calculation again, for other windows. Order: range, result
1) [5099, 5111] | 6.271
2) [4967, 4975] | 6.447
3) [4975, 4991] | 6.552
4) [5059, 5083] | 7.008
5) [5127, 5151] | 6.416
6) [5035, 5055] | 6.53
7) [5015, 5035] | 6.991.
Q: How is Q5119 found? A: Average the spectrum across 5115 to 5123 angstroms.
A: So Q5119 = 5.62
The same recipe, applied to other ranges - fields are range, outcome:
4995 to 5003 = 6.33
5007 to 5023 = 6.2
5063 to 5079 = 5.8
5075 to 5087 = 6.18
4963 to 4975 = 5.98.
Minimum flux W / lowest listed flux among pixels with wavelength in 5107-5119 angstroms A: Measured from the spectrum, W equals 6.003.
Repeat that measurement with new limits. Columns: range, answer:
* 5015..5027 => 6.031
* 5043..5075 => 5.322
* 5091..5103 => 6.271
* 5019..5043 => 5.853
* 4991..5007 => 6.171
